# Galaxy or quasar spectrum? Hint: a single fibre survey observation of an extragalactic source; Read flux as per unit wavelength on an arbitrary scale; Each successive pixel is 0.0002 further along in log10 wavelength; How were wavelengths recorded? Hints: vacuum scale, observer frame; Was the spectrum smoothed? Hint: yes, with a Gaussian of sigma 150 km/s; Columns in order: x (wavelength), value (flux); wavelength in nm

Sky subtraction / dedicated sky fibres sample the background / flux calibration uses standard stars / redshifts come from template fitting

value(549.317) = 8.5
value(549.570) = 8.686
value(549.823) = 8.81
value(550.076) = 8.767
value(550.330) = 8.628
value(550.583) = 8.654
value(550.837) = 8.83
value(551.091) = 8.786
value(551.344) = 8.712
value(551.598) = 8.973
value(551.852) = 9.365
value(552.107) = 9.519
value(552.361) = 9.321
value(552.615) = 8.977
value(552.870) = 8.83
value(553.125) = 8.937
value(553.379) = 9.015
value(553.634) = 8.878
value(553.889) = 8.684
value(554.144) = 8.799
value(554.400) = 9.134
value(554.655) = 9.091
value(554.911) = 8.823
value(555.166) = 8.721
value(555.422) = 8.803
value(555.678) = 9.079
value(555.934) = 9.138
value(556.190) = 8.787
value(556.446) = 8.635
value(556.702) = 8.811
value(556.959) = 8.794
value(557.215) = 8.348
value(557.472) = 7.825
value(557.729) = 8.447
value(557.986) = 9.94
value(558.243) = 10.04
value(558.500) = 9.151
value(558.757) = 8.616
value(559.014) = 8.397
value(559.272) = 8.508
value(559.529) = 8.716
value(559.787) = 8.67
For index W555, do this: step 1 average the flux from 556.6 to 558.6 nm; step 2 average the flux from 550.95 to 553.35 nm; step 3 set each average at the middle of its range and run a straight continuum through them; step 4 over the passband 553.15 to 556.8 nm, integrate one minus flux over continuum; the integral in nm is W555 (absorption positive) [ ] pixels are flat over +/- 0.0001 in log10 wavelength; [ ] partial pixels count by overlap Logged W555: 0.04 nm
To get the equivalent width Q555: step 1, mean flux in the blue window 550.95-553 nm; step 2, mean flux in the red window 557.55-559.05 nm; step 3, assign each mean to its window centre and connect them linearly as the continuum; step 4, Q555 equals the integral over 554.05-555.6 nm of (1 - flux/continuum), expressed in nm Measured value 0.03 nm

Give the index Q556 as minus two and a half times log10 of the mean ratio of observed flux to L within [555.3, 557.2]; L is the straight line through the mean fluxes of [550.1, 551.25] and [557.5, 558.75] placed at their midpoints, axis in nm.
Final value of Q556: 0.03 mag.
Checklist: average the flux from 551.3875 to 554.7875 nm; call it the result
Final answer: 9.03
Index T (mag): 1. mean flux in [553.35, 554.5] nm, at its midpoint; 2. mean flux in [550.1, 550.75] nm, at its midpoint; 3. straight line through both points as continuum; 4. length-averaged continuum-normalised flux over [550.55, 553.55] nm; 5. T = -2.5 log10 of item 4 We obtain -0.029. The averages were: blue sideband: 8.67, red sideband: 8.88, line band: 9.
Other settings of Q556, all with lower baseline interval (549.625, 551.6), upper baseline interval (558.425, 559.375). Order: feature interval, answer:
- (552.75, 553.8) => -0.023 mag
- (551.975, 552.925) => -0.055 mag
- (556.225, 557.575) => 0.020 mag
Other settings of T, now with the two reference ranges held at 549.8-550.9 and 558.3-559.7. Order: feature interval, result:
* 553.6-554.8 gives -0.022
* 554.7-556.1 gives -0.022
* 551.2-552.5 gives -0.054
